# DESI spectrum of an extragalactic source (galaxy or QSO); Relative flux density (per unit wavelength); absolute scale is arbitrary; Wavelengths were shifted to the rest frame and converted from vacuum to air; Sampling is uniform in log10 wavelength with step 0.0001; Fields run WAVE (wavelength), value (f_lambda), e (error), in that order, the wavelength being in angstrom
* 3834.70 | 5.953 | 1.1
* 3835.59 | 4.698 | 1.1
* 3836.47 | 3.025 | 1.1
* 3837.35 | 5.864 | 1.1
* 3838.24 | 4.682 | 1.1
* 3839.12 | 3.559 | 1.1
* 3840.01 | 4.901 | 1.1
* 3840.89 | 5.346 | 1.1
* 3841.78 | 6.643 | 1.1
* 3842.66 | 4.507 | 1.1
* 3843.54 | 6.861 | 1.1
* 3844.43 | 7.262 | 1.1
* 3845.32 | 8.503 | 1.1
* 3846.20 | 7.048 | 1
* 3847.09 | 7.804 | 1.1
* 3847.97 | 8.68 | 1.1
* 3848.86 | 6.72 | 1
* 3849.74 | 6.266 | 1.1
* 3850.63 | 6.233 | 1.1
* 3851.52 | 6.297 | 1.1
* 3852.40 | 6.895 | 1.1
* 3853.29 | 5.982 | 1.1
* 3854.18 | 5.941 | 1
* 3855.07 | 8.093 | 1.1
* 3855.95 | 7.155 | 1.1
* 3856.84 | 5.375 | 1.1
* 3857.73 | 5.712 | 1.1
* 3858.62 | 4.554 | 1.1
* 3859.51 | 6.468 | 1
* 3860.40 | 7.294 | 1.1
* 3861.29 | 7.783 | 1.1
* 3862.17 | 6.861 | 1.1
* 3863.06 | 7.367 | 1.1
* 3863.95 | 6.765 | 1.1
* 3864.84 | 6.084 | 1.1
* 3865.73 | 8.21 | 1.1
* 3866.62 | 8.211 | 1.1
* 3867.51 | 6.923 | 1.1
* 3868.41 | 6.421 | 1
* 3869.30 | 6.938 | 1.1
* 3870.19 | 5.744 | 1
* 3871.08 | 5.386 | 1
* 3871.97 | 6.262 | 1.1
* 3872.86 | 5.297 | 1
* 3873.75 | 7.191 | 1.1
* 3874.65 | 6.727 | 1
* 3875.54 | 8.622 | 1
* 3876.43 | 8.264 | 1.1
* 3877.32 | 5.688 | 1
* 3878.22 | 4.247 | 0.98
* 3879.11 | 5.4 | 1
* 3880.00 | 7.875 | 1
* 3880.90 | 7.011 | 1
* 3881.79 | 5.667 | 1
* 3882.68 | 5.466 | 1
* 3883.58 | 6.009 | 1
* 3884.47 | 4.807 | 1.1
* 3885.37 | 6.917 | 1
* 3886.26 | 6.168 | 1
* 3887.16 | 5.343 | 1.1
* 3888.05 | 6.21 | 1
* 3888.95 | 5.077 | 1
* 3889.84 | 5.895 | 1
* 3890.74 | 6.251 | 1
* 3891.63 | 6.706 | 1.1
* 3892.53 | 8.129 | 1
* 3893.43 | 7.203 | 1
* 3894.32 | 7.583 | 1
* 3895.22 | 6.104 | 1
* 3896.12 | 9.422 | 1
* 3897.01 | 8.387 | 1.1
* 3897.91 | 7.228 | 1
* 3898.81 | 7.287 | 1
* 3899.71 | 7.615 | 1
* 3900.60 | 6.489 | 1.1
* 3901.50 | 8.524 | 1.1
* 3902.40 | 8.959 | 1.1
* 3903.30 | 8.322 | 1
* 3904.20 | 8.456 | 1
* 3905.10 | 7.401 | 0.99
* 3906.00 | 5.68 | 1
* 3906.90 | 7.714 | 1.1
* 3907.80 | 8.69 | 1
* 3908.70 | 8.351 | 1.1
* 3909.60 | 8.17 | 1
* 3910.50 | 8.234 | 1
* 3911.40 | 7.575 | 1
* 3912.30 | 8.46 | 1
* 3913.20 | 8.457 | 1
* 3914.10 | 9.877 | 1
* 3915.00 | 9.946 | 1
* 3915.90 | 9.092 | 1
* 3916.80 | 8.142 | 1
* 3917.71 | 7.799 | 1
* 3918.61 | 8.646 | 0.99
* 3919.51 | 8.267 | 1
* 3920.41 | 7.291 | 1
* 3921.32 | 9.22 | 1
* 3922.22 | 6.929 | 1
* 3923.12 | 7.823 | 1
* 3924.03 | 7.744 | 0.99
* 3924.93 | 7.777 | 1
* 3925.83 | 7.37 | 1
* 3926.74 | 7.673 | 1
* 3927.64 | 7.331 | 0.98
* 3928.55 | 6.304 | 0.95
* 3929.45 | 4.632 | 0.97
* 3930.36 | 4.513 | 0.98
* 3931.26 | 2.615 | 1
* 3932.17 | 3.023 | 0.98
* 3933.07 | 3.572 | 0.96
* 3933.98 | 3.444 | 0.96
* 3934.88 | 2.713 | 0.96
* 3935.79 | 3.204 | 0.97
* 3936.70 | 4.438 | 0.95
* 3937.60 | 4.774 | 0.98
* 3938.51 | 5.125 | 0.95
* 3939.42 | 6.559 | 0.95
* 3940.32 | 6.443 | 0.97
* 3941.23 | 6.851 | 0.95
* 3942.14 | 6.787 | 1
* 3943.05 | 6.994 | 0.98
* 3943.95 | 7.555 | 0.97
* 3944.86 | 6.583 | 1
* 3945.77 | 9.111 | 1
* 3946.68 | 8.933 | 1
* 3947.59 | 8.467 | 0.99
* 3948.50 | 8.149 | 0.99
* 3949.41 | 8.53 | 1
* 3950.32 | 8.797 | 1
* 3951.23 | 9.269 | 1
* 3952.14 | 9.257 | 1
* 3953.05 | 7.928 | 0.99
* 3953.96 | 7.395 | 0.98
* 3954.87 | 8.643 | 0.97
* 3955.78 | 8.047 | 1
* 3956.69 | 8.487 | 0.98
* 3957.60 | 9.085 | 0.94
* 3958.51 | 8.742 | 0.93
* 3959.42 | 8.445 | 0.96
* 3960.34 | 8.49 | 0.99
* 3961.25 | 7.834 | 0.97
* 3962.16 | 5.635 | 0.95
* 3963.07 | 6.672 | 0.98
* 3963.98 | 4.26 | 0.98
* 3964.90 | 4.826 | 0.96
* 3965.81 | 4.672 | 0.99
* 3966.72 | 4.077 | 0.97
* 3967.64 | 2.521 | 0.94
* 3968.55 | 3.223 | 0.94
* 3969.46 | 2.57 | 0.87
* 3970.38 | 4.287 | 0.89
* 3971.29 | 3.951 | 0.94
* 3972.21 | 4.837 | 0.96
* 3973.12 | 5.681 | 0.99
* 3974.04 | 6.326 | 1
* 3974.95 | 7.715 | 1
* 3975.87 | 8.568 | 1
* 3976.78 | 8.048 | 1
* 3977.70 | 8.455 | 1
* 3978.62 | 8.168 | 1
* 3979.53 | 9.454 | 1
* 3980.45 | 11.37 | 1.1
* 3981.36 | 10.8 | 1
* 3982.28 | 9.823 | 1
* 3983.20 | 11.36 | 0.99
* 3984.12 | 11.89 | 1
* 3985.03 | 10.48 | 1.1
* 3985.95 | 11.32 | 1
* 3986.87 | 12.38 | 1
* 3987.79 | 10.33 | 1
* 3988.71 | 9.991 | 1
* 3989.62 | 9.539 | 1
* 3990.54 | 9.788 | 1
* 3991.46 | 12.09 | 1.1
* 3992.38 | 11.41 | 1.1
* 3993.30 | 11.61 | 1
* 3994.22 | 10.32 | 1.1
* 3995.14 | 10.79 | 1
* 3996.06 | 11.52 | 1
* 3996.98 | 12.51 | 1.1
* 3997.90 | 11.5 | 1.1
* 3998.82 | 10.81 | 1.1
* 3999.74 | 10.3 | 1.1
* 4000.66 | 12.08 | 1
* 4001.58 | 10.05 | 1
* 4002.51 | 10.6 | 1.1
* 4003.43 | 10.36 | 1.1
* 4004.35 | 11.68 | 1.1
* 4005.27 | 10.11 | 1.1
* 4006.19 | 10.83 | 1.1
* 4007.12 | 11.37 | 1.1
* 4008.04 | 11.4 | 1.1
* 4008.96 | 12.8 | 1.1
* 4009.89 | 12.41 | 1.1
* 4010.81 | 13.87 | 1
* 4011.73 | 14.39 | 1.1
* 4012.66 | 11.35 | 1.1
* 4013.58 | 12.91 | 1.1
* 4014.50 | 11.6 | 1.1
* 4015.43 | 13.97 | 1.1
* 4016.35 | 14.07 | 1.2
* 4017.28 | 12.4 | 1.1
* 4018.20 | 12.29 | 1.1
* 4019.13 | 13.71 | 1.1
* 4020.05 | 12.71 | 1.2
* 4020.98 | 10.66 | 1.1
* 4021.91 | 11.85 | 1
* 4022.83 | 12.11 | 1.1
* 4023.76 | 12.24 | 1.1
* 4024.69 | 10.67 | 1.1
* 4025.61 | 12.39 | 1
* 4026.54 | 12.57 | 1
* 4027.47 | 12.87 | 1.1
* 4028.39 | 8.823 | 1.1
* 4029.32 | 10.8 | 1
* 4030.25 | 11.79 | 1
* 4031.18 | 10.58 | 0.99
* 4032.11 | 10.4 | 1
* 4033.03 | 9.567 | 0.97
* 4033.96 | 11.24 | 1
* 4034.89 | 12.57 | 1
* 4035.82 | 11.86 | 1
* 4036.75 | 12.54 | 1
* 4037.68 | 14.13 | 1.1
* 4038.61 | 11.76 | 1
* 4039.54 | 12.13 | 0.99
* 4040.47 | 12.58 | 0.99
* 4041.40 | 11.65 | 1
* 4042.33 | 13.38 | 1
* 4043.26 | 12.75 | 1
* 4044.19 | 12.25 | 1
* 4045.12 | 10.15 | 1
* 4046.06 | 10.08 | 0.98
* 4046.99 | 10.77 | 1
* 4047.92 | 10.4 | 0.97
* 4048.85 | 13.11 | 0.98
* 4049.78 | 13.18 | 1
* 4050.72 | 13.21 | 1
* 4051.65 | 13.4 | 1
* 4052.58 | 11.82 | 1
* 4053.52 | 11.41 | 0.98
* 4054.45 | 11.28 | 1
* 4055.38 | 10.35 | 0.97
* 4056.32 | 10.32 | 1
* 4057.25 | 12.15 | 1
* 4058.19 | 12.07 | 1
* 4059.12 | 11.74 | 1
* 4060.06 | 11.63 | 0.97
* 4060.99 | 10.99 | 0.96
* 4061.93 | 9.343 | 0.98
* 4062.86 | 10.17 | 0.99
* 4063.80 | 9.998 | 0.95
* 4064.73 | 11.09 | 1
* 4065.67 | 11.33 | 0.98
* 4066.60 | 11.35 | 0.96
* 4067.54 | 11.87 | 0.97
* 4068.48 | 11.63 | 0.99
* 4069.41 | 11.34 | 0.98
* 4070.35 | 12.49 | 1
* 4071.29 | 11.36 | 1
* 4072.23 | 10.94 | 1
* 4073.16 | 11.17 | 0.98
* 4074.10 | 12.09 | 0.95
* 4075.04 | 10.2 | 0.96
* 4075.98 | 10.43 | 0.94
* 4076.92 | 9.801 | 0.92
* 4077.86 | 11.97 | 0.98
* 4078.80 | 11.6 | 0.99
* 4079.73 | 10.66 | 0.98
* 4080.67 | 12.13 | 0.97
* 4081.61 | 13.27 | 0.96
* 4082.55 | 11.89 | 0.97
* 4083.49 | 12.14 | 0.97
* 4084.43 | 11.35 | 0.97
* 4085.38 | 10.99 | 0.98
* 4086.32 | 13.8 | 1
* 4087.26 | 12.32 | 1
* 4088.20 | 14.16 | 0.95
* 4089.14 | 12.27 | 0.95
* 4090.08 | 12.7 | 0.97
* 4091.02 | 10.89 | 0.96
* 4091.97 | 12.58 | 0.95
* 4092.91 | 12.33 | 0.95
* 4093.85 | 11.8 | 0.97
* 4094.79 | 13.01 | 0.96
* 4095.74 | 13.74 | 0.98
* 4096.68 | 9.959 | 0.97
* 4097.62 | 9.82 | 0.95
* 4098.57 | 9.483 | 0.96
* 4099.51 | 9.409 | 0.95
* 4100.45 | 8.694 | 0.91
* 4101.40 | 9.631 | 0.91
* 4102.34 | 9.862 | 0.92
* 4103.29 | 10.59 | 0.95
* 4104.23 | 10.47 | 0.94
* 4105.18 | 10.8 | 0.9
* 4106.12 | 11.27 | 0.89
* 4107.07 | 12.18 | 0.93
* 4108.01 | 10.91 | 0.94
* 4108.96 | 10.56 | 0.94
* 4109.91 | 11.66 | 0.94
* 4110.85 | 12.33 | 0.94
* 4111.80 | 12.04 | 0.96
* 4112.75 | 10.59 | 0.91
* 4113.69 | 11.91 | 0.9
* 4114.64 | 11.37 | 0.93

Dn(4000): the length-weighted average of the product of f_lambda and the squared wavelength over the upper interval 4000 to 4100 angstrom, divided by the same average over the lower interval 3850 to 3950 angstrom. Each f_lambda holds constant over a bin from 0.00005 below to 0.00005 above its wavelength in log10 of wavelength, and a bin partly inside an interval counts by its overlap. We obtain 1.84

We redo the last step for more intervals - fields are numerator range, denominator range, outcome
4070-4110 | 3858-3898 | 1.91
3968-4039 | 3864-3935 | 1.62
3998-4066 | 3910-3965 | 1.72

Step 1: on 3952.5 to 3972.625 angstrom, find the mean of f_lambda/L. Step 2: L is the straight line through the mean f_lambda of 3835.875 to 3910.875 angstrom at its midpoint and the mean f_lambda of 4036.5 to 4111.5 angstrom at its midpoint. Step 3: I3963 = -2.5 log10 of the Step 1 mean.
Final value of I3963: 0.39 mag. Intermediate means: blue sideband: 6.7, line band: 6.13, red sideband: 11.5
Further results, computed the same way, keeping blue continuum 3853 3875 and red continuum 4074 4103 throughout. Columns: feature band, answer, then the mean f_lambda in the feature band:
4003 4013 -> -0.22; 11.9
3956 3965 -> 0.18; 7.36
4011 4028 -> -0.25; 12.5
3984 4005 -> -0.17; 11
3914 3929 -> -0.03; 8.03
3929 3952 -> 0.33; 6.09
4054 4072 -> -0.03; 11.2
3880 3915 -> 0.00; 7.3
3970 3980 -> 0.29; 6.89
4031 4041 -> -0.15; 11.8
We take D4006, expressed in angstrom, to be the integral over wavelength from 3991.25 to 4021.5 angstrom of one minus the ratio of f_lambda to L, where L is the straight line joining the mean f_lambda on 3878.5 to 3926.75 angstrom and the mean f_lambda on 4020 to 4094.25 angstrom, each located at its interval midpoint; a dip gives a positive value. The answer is -4.6 angstrom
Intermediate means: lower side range 7.45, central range 11.8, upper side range 11.6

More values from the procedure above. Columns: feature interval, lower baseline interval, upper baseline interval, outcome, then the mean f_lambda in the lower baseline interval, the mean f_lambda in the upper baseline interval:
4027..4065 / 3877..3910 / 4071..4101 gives -3.5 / 6.93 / 11.5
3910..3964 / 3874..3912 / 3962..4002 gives 4.3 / 7.05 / 8.62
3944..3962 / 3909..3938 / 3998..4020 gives 0.3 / 6.73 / 12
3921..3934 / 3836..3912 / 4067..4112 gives 3.0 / 6.72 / 11.4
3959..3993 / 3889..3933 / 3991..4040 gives 7.7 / 7.43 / 11.8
